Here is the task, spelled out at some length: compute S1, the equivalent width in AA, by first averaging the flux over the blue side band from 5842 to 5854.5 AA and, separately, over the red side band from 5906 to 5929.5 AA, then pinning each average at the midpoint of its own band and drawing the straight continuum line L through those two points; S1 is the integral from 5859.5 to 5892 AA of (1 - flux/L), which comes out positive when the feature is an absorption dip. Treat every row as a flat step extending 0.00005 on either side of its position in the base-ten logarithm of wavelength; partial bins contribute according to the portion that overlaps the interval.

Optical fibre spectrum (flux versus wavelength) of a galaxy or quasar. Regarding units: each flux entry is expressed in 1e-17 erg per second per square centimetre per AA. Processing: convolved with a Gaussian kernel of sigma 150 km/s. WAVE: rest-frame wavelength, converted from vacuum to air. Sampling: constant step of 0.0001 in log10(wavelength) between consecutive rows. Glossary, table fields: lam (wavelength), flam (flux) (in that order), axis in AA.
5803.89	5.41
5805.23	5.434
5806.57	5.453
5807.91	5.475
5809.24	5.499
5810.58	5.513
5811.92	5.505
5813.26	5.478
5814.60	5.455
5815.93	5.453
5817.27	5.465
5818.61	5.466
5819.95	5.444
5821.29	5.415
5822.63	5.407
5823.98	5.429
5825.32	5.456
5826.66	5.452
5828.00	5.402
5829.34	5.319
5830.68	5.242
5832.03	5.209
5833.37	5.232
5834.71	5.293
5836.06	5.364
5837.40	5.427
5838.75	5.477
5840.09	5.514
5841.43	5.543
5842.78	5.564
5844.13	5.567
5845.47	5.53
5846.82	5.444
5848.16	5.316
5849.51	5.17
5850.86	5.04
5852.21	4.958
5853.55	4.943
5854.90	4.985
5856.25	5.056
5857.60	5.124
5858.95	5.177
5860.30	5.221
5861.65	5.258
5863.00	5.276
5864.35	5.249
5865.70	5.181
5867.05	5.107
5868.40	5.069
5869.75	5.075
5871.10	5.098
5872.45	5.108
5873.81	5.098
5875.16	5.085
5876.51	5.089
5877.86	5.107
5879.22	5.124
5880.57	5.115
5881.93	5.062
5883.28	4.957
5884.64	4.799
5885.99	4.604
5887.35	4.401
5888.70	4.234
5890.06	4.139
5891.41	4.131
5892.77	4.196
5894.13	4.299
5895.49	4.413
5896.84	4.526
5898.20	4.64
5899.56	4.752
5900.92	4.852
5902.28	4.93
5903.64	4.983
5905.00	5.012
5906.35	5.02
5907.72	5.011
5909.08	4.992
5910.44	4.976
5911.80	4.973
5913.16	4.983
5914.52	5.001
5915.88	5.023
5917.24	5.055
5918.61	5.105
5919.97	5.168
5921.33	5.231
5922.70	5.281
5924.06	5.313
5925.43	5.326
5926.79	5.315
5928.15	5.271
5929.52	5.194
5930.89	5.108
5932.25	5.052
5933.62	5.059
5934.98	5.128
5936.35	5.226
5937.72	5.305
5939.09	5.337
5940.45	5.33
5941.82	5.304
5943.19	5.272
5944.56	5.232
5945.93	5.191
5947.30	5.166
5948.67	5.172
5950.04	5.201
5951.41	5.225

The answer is 1.7 AA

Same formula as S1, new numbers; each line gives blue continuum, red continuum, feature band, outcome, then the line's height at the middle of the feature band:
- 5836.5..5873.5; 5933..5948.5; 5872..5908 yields 3.26 AA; 5.24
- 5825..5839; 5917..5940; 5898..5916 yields 1.01 AA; 5.24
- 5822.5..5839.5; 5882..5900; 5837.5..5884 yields -2.60 AA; 4.93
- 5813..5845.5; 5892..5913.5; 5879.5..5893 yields 0.91 AA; 4.92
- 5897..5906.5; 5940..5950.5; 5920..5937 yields -0.41 AA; 5.09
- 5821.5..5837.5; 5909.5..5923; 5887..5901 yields 2.03 AA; 5.14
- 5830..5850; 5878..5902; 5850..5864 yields 0.05 AA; 5.13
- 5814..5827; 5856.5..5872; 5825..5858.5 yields 0.04 AA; 5.31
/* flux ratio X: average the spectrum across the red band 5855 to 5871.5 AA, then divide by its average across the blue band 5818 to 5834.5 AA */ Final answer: 1.0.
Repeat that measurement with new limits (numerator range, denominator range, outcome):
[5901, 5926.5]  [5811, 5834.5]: 0.94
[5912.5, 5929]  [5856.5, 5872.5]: 1.00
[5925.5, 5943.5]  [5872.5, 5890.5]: 1.08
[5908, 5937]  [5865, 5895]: 1.06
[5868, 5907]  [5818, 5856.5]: 0.90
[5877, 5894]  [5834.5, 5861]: 0.88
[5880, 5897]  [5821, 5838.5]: 0.84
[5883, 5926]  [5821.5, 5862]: 0.91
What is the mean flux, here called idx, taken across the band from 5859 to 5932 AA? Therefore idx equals 4.96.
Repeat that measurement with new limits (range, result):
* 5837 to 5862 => 5.28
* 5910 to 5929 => 5.15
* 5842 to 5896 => 4.99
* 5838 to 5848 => 5.51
